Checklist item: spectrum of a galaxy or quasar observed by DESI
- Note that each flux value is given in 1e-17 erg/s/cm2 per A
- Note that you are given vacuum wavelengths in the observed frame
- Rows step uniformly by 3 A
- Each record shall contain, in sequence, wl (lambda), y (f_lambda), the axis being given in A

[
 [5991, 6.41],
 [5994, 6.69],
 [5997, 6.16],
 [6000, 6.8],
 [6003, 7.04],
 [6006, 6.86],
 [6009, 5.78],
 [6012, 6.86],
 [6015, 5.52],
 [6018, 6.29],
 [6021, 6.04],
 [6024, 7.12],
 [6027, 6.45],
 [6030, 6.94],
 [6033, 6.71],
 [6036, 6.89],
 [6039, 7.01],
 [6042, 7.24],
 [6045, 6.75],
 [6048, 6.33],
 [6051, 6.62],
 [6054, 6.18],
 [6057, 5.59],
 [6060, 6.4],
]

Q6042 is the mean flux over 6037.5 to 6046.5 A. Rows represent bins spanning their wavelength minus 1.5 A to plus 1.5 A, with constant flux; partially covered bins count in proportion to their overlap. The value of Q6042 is 7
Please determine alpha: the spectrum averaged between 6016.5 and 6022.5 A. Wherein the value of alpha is 6.17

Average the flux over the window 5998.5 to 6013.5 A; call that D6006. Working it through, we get 6.67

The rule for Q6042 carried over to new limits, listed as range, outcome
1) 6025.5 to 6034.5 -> 6.7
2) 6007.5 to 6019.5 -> 6.11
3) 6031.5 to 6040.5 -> 6.87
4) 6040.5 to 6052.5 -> 6.73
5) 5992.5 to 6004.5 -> 6.67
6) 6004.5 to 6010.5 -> 6.32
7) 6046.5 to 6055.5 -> 6.38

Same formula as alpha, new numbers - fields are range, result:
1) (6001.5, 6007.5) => 6.95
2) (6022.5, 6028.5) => 6.79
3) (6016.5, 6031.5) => 6.57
